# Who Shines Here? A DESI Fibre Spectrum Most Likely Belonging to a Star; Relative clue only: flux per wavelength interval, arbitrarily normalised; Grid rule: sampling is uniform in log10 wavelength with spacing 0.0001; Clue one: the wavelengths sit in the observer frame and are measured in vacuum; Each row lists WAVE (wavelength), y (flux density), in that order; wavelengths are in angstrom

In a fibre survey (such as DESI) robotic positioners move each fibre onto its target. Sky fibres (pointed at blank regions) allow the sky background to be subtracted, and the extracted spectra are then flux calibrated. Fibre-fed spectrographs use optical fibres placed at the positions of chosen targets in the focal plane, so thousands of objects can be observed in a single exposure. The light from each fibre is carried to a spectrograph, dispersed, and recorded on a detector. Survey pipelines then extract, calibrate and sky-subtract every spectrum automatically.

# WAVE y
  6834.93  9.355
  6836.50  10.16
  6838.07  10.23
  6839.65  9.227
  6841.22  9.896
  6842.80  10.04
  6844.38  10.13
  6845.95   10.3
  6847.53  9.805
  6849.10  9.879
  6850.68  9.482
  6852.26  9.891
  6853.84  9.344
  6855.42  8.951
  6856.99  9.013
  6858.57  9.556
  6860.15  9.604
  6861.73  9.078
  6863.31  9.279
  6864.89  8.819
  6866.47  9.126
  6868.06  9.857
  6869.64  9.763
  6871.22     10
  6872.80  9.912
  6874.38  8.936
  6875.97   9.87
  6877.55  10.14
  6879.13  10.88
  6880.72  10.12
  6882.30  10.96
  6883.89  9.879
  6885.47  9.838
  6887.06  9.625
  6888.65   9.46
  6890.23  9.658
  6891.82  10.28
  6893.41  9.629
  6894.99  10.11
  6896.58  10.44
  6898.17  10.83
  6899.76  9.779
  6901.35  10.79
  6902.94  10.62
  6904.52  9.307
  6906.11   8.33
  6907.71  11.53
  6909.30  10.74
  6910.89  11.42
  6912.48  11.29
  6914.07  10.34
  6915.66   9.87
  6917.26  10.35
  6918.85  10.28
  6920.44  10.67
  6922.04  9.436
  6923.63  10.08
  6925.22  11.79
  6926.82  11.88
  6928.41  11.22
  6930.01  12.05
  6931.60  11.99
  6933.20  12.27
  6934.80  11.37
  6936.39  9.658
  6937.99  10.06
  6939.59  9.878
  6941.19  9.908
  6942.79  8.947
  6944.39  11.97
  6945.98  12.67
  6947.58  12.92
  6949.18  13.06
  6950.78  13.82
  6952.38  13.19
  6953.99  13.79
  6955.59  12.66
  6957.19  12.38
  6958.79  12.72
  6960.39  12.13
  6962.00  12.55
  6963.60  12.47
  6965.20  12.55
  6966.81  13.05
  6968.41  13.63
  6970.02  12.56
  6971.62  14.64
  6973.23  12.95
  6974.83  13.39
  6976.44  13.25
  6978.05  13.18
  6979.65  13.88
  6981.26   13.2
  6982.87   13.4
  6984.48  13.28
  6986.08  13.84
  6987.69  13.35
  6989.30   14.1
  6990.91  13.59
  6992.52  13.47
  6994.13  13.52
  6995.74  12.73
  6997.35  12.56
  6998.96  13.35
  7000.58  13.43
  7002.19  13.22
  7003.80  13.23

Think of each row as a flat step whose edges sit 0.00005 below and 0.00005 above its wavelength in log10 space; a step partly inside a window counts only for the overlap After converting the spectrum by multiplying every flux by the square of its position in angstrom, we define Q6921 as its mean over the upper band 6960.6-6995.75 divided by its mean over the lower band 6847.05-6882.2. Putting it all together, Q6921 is 1.43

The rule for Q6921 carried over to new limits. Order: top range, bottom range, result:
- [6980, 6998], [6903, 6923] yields 1.33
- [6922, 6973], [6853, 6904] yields 1.25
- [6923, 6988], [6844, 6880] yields 1.32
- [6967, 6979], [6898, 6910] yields 1.34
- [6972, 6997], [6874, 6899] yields 1.37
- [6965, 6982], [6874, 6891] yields 1.37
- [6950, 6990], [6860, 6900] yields 1.38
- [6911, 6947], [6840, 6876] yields 1.16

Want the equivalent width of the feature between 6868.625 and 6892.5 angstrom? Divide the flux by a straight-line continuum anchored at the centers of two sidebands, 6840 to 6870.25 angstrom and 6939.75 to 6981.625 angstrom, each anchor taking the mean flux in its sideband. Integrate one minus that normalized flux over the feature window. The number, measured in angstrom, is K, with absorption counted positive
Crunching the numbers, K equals 0.8 angstrom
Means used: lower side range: 9.56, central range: 9.95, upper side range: 12.7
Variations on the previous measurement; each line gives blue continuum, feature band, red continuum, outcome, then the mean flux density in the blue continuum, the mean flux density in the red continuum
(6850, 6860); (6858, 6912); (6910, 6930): 0.39 angstrom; 9.39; 10.8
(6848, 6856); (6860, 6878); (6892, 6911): 0.48 angstrom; 9.53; 10.3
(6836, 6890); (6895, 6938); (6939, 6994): 2.52 angstrom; 9.73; 12.9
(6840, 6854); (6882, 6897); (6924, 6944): 0.63 angstrom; 9.87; 10.9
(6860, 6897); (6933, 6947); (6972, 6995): 1.45 angstrom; 9.8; 13.5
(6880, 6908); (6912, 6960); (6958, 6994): 1.10 angstrom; 10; 13.2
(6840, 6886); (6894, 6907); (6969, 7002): 0.98 angstrom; 9.73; 13.4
